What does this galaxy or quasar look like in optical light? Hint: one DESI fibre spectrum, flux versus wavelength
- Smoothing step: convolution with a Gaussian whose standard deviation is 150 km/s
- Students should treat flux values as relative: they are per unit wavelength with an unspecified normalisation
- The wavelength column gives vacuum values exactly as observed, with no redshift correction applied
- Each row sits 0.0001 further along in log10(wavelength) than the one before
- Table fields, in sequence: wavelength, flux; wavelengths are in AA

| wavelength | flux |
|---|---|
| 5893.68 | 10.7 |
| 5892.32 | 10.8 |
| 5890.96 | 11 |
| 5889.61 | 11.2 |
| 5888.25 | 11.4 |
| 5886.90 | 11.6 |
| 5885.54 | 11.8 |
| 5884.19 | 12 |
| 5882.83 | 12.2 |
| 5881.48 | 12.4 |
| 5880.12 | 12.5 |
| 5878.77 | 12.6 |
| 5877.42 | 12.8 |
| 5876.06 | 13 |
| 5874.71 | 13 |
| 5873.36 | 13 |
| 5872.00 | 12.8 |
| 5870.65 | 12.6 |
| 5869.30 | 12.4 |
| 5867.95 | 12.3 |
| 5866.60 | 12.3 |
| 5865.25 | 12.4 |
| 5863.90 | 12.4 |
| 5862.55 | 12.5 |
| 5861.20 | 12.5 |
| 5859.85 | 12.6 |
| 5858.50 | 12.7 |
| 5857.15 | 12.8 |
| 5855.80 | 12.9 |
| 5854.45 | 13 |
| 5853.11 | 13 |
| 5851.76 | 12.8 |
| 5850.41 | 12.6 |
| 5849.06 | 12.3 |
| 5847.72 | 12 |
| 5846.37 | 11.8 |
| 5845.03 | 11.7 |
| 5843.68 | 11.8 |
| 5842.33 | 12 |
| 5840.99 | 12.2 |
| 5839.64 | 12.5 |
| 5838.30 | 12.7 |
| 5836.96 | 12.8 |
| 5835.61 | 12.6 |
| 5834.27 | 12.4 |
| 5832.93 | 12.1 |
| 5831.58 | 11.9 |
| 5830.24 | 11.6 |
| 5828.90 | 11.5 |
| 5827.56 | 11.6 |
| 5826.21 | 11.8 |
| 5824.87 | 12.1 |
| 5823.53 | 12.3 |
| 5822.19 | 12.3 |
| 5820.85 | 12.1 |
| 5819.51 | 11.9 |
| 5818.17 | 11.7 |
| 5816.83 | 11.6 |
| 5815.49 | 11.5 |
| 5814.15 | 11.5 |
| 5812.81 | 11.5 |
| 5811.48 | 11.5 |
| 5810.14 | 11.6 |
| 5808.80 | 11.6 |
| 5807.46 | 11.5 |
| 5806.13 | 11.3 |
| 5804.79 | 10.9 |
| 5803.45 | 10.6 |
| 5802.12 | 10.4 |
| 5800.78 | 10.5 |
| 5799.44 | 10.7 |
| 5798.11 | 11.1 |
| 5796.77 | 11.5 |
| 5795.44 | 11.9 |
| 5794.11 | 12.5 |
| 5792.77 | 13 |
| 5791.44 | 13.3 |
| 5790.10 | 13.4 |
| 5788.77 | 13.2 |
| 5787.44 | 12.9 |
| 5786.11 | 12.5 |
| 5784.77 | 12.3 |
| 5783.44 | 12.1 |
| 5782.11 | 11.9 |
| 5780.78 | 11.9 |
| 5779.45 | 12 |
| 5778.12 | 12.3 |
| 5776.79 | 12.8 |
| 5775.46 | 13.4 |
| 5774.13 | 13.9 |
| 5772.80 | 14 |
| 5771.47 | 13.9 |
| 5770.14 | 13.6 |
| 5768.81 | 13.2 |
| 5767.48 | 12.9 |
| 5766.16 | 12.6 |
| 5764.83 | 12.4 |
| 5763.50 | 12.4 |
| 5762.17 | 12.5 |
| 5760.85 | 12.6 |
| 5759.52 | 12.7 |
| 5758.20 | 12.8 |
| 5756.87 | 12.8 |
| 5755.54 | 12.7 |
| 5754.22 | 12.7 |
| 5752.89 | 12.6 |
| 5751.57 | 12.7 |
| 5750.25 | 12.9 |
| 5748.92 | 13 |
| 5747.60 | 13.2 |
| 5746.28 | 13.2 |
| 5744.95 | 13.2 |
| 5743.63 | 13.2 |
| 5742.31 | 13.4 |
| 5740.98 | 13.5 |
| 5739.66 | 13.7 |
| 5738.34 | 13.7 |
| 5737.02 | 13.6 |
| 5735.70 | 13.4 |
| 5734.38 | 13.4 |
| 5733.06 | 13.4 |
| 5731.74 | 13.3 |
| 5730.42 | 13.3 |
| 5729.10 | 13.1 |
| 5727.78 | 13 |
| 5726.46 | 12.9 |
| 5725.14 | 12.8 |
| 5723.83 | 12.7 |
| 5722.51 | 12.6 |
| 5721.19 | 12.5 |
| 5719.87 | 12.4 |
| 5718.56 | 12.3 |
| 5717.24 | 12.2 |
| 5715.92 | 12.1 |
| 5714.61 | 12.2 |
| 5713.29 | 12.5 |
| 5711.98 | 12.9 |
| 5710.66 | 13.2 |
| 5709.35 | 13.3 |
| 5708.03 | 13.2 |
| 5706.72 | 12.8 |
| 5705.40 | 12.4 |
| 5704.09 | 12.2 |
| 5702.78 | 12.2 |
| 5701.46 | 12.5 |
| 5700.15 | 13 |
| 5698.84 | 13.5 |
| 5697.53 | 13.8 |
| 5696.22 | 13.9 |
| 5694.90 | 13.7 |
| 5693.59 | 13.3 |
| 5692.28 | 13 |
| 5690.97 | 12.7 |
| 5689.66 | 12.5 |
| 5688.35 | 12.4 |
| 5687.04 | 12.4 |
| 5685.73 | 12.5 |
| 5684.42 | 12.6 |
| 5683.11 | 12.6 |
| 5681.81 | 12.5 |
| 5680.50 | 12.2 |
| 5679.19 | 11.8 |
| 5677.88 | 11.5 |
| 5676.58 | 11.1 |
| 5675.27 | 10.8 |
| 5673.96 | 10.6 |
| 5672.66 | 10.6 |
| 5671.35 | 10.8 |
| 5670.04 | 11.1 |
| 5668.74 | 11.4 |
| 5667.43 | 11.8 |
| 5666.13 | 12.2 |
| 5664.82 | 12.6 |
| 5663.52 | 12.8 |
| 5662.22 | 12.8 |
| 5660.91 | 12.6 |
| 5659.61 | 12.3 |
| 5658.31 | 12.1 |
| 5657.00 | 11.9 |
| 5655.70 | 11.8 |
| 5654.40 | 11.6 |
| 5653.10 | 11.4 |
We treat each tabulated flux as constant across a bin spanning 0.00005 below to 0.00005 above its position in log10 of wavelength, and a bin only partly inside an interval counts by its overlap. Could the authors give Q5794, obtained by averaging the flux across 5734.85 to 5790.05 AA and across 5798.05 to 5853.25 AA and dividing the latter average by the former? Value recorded 0.91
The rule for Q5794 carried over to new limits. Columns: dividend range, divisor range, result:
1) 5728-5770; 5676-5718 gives 1.03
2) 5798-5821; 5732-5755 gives 0.85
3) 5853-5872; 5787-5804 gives 1.06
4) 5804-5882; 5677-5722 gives 0.96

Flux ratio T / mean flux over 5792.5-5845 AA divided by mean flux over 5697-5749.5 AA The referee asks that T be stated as 0.9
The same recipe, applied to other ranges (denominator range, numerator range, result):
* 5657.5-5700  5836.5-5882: 1.02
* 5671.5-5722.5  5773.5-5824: 0.96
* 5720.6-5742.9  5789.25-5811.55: 0.88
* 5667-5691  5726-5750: 1.13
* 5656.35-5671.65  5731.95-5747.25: 1.11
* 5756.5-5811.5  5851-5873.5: 1.03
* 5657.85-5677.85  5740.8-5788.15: 1.10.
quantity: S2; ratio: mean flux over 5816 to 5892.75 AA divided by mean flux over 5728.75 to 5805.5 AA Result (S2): 0.96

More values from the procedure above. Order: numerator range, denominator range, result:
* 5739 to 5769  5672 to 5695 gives 1.06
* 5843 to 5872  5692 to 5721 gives 0.97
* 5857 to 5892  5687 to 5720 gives 0.96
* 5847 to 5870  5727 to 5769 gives 0.96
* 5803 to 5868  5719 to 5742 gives 0.92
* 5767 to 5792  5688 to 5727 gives 1.01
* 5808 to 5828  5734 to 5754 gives 0.89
